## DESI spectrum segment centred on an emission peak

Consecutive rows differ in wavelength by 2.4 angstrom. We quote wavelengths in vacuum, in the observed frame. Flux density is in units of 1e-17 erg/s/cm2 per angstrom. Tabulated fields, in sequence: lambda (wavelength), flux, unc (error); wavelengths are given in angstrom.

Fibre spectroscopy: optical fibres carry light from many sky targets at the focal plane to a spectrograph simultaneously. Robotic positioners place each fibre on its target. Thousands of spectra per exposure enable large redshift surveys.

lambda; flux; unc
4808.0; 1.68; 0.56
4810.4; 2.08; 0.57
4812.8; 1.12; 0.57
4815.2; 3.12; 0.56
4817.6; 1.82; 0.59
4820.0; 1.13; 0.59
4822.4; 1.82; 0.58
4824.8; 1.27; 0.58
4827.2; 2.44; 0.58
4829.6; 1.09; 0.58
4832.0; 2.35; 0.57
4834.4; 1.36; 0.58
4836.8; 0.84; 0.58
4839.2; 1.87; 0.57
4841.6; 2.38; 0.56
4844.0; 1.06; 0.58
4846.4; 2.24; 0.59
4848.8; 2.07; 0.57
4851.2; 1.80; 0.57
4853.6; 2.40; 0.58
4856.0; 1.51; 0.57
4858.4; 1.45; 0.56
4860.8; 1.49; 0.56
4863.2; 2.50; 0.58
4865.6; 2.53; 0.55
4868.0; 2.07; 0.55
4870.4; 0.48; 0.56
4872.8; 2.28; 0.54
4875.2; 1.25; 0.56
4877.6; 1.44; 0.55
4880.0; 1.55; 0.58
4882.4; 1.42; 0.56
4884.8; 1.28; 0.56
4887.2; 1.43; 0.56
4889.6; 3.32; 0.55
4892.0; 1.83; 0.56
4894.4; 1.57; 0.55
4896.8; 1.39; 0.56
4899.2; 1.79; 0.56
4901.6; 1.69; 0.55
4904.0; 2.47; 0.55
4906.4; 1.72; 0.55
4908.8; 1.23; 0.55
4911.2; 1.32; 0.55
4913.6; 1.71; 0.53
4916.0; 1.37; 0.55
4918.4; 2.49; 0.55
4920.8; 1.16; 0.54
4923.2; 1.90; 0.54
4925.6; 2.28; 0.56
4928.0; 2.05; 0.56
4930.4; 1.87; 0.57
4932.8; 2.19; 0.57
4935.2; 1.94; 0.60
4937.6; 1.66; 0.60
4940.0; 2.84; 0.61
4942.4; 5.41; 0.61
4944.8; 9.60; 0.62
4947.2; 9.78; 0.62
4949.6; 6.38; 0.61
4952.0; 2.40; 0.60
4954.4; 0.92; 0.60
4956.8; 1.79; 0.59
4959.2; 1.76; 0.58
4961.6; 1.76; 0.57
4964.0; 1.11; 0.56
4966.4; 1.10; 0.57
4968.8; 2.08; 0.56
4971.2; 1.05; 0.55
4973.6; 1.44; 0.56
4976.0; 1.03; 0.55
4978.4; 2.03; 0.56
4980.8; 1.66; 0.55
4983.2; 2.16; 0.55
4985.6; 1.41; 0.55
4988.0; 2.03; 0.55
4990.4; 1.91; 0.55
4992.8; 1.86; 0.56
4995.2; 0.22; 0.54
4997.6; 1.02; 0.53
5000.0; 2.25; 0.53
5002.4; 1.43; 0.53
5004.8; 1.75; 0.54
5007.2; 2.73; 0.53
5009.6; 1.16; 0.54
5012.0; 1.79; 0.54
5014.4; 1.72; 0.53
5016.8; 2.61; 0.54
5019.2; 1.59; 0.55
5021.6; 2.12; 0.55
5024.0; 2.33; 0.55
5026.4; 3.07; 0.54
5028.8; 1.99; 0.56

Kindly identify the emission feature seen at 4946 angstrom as [O II]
